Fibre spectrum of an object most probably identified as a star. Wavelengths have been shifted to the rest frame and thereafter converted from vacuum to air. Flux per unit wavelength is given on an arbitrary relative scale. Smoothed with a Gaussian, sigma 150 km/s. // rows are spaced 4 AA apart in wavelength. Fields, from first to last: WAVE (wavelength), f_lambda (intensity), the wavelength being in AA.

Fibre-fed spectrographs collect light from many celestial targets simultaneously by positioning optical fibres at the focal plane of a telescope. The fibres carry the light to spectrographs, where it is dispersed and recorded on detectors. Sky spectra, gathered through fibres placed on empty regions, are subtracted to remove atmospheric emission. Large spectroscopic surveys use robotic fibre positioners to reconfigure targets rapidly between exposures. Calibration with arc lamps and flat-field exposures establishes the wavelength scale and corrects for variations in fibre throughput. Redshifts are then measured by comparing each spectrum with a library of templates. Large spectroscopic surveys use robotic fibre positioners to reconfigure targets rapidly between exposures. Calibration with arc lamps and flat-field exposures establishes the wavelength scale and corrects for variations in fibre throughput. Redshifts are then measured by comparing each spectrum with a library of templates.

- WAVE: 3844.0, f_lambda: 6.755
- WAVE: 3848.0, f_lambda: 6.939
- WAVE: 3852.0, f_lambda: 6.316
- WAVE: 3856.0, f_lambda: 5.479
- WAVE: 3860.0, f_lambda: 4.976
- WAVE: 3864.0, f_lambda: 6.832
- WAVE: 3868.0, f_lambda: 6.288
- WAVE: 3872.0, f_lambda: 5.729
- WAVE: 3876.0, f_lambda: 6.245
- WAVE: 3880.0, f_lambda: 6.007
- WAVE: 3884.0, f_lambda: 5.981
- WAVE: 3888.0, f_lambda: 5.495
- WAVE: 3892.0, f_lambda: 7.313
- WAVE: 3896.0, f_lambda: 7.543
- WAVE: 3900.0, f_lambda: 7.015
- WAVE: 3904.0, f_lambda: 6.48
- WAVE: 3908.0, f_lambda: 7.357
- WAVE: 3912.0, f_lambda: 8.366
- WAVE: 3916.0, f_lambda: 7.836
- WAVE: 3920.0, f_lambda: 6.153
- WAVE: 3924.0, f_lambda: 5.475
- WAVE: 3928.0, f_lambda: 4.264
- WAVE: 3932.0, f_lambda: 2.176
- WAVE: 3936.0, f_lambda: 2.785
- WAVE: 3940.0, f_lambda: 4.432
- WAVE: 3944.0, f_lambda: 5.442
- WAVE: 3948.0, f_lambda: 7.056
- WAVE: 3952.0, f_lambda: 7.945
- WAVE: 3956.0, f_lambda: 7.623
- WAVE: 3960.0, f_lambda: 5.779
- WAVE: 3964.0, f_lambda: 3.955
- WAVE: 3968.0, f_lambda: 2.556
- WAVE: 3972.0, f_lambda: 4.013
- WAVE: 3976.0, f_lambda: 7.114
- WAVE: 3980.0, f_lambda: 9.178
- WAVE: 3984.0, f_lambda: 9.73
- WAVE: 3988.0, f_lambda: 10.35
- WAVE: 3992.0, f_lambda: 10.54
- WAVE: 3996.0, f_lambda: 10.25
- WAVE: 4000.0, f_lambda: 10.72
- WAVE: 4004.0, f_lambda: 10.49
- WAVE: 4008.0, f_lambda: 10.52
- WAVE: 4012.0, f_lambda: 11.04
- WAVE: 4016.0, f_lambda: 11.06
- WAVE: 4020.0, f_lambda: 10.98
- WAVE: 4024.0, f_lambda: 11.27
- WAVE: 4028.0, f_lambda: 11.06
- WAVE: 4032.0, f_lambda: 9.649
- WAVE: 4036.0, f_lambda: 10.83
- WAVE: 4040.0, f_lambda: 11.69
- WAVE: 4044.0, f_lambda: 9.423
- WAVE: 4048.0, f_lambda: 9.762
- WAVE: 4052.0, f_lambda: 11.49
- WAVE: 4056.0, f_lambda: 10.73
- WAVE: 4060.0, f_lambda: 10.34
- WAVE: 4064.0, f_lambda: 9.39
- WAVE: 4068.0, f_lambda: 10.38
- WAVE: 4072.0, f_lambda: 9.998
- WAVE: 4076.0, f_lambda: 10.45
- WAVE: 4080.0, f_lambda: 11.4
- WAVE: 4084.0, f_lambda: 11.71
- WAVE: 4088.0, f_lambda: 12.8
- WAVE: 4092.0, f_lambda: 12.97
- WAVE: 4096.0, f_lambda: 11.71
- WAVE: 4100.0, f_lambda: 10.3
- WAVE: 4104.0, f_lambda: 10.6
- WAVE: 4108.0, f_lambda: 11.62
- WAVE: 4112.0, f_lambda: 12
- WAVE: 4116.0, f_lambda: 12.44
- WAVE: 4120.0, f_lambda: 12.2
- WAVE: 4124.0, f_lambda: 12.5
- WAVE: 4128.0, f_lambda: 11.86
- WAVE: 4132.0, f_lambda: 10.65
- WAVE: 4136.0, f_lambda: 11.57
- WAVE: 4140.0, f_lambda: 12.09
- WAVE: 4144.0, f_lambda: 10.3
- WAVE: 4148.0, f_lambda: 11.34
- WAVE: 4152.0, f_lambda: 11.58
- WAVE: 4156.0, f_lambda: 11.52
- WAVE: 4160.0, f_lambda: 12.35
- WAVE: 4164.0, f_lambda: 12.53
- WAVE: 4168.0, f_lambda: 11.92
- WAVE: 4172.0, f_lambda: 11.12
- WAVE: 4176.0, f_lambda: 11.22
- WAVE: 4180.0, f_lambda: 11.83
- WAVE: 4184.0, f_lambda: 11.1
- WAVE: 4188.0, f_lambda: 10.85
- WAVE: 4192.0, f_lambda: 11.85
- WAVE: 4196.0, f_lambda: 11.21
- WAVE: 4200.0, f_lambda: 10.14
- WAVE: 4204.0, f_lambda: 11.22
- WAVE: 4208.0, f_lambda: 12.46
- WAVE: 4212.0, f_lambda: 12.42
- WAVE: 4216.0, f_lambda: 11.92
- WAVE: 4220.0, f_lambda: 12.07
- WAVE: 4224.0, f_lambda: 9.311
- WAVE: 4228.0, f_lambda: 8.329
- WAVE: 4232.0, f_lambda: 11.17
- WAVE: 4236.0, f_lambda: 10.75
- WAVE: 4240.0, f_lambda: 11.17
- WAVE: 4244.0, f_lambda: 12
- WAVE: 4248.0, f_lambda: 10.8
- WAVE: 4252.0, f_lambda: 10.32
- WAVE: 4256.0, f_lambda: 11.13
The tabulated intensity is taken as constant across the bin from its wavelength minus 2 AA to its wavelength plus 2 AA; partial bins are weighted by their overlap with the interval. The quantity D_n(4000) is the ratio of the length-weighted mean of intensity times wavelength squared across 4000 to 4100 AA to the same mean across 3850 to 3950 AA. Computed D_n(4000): 2.0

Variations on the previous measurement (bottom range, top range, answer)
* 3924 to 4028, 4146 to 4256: 1.63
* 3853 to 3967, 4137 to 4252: 2.18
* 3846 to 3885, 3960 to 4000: 1.33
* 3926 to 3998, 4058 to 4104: 1.82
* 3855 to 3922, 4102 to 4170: 2.02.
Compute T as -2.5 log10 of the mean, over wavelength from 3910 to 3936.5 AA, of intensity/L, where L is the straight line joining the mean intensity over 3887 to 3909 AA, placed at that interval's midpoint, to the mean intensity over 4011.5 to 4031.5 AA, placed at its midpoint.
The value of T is 0.37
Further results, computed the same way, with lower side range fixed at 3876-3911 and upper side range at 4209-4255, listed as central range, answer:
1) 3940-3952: 0.180 mag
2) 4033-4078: -0.190 mag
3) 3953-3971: 0.424 mag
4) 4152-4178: -0.164 mag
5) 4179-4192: -0.093 mag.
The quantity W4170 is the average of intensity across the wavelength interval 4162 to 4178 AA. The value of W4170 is 11.7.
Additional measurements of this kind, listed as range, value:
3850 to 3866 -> 5.9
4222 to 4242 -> 10.1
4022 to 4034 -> 10.7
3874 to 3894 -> 6.21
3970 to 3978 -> 5.56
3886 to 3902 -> 6.84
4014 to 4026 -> 11.1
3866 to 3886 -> 6.05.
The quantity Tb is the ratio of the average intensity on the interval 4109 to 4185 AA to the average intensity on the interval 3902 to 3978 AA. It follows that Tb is 2.1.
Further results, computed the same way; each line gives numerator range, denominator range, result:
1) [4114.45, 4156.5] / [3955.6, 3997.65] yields 1.59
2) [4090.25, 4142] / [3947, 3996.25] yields 1.61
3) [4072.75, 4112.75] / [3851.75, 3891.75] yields 1.92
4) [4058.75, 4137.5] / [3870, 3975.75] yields 1.95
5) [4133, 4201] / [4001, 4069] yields 1.08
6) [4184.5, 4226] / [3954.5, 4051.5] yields 1.23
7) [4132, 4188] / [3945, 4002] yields 1.52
